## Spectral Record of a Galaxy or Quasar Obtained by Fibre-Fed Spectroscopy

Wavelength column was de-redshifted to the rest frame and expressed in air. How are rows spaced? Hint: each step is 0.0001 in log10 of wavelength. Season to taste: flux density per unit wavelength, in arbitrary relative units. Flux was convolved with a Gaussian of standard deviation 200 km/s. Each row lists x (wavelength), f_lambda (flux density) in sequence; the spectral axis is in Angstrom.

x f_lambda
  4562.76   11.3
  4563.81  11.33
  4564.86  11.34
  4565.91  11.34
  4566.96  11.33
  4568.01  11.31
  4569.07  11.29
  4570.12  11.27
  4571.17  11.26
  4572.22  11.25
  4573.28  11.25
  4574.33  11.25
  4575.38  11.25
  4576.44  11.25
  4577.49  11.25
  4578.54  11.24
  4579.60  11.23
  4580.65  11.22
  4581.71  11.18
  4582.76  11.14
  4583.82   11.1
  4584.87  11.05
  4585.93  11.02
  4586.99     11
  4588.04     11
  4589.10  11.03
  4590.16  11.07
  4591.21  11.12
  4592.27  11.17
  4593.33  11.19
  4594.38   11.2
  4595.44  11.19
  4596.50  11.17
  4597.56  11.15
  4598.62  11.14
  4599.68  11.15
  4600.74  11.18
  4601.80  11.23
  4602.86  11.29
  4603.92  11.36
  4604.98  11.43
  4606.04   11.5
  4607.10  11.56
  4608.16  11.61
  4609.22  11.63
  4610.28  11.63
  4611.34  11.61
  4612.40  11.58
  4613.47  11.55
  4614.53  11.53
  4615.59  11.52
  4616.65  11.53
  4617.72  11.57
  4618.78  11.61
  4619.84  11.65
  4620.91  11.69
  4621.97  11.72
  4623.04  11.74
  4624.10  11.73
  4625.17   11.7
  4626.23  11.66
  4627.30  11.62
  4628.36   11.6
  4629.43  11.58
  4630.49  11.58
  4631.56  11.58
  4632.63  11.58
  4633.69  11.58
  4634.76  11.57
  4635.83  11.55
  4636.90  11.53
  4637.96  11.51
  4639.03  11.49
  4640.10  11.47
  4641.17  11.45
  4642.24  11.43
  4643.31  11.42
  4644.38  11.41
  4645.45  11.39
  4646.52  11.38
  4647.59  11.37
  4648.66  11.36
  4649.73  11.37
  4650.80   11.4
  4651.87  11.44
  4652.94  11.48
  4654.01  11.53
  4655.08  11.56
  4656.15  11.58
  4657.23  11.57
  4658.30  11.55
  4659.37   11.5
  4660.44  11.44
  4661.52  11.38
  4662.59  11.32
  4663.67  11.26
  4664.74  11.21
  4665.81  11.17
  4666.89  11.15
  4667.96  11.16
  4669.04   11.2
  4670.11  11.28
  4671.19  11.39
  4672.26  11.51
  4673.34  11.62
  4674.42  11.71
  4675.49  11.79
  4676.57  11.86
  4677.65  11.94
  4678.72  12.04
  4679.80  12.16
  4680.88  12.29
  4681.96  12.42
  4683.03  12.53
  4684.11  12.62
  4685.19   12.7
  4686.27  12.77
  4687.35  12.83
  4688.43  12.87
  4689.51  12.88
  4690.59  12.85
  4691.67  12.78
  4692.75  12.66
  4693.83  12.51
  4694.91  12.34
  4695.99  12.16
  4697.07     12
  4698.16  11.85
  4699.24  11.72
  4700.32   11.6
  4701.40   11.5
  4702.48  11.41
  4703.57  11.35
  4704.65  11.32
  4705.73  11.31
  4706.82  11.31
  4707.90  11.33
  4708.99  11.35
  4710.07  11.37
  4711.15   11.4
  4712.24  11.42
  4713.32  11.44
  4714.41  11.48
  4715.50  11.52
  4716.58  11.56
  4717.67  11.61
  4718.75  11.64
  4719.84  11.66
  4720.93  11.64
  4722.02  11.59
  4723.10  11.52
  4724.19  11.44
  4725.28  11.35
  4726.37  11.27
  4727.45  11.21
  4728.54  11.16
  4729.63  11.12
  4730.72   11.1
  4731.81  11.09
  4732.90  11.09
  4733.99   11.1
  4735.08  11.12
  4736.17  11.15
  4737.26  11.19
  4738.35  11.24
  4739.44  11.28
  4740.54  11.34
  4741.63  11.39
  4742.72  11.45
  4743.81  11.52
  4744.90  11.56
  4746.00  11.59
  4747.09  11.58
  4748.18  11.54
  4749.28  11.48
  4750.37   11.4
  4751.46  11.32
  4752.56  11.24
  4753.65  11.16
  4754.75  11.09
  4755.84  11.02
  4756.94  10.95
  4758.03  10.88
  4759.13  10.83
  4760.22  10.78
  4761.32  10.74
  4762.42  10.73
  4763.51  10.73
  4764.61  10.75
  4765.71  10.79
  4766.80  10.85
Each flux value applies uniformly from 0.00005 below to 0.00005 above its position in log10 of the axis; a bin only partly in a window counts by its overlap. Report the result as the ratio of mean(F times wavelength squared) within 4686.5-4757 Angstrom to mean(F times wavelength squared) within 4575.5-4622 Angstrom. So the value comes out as 1.1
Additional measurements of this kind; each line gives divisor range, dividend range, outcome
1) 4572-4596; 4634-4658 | 1.06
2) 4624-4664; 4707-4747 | 1.02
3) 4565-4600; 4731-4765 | 1.07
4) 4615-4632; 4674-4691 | 1.09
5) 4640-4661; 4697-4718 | 1.03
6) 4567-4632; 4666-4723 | 1.09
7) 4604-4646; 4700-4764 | 1.02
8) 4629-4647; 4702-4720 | 1.03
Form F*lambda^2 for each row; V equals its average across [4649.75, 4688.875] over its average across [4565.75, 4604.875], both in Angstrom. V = 1.1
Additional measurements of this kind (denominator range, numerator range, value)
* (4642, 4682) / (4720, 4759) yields 1.01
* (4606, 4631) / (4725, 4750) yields 1.02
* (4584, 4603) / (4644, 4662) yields 1.06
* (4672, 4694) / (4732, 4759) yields 0.94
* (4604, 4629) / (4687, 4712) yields 1.07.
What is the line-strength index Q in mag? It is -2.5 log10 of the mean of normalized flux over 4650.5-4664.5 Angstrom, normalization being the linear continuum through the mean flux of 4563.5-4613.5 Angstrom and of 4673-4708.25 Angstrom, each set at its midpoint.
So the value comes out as 0.03 mag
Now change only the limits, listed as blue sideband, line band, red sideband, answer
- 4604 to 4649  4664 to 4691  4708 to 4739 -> -0.05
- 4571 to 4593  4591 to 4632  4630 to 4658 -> -0.02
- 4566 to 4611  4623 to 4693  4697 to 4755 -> -0.04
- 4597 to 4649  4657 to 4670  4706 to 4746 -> 0.01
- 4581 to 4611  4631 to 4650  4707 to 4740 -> -0.02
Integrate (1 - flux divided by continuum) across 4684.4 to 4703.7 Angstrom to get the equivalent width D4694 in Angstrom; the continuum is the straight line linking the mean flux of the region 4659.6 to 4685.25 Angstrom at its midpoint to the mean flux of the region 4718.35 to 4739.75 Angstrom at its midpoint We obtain -1.2 Angstrom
